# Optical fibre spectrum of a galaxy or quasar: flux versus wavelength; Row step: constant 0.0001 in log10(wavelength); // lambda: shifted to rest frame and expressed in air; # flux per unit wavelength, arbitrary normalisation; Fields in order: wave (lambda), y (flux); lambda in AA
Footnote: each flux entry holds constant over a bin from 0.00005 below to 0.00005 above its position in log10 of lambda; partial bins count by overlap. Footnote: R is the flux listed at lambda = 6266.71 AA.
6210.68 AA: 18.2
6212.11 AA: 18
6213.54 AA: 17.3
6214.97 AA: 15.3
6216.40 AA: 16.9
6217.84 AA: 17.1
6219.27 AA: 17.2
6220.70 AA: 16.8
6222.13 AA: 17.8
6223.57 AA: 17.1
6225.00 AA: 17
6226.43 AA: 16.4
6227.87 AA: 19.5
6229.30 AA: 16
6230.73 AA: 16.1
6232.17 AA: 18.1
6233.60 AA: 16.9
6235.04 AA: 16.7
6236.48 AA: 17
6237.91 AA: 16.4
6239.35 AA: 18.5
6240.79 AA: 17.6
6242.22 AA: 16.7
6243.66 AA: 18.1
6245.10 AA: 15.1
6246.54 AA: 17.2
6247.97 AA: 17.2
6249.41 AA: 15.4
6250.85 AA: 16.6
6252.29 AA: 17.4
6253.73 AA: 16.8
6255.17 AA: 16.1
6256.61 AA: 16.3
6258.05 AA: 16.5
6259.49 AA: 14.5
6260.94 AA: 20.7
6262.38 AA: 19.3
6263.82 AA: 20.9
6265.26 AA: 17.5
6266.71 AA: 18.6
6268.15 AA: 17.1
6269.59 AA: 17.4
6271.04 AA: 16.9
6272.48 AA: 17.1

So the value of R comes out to 18.6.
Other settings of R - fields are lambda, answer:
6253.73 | 16.8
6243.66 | 18.1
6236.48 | 17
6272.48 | 17.1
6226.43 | 16.4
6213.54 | 17.3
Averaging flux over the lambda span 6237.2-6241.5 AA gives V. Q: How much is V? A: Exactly 17.5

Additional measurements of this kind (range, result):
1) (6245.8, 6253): 16.8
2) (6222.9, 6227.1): 16.9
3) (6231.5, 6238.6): 17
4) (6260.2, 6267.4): 19.4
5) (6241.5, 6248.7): 16.9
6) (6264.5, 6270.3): 17.7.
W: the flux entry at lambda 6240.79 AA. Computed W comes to 17.6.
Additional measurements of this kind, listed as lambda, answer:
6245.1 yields 15.1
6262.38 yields 19.3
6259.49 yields 14.5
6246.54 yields 17.2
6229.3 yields 16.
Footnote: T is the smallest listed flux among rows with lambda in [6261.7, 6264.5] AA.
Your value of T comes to 19.3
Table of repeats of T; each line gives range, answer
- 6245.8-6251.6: 15.4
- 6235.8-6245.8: 15.1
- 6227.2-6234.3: 16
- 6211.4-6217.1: 15.3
